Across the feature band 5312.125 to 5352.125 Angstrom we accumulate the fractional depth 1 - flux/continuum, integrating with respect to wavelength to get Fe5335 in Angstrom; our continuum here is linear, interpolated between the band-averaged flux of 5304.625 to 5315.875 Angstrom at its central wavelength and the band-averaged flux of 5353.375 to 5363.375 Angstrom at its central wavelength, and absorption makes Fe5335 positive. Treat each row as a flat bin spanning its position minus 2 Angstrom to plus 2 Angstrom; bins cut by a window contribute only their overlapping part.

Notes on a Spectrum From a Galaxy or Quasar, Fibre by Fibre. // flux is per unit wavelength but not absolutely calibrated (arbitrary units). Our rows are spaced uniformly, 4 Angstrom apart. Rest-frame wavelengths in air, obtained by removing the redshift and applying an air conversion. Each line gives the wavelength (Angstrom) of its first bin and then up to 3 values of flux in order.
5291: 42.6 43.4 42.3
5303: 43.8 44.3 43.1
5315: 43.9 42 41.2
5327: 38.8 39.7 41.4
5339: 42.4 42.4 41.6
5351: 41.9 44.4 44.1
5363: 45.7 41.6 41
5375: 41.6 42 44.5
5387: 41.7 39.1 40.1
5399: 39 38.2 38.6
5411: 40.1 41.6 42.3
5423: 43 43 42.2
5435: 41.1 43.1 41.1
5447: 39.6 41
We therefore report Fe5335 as 2.3 Angstrom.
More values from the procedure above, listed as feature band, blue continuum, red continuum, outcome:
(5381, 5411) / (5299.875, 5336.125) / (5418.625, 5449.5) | 1.3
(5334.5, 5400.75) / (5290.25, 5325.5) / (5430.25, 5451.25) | 0.2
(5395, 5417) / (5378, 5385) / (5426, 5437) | 1.6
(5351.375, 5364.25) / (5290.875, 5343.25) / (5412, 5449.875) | -0.7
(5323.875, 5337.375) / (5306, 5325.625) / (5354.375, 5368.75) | 0.9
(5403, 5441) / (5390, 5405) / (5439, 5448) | -1.3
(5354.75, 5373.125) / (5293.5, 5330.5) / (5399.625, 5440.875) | -0.6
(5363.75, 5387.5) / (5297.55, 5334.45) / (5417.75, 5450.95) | -0.2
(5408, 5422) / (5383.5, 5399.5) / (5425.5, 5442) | 0.1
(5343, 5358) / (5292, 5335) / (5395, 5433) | -0.4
